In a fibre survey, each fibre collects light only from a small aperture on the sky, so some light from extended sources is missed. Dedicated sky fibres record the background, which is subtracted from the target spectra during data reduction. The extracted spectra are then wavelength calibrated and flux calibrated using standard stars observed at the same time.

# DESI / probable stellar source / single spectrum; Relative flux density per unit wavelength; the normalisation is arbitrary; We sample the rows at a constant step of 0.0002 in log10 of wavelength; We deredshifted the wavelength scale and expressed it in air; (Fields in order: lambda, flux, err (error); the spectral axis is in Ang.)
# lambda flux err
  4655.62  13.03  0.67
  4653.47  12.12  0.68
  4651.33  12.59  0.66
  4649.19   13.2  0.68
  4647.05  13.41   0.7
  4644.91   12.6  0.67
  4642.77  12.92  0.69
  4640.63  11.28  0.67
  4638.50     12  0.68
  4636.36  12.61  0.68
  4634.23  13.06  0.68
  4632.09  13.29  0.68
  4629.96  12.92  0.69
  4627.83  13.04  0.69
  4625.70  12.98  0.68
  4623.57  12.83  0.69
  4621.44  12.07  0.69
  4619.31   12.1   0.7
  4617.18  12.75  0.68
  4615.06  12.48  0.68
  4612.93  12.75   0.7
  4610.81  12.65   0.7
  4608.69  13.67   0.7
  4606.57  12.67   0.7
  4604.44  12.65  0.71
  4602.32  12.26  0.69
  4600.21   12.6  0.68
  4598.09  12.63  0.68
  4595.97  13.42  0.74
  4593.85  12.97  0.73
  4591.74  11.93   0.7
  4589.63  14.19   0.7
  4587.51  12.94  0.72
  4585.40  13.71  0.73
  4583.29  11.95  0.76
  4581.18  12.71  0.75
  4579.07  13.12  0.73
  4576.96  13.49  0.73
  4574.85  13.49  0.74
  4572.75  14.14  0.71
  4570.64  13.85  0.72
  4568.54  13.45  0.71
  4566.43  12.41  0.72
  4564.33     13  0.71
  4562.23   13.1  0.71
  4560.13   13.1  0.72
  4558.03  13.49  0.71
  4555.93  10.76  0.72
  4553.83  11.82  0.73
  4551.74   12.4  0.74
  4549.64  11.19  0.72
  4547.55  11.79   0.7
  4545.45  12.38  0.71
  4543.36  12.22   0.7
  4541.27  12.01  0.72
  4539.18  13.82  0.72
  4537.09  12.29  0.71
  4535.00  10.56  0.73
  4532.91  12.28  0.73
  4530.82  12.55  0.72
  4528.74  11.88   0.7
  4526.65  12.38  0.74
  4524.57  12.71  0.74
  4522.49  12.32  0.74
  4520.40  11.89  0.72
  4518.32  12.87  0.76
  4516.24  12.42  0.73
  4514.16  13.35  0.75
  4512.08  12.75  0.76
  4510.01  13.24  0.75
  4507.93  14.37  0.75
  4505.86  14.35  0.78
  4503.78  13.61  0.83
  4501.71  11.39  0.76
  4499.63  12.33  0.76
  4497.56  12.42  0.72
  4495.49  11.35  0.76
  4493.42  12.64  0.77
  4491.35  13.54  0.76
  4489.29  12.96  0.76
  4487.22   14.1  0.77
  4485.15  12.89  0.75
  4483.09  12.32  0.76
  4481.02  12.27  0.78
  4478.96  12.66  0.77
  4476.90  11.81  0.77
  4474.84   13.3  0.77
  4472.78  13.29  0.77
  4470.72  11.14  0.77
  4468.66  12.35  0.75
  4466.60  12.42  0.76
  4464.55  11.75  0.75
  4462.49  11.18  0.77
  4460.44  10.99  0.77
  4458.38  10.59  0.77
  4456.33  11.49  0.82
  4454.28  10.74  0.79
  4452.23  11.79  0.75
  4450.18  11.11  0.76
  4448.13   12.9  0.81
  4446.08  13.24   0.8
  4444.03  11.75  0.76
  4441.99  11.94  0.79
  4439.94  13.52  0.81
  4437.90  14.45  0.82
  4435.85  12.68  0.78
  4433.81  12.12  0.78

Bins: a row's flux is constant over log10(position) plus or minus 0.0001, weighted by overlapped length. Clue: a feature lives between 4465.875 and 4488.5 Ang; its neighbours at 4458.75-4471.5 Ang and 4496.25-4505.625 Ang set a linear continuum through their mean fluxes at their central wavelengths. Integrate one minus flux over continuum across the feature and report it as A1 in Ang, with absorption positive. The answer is -1.30 Ang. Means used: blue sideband 11.6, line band 12.6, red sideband 12.6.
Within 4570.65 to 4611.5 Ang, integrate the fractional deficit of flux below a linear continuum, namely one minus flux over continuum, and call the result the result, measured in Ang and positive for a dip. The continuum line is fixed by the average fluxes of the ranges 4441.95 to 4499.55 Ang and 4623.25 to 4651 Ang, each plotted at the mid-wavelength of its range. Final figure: -1.4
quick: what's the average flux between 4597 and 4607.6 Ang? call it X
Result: 12.6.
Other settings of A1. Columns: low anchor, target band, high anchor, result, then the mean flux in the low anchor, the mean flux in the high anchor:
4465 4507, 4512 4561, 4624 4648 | 1.5 Ang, 12.7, 12.7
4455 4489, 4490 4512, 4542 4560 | -1.4 Ang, 12.2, 12.1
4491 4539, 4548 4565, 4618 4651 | 0.4 Ang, 12.6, 12.7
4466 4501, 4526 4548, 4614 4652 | 0.7 Ang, 12.6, 12.7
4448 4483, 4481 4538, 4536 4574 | -2.0 Ang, 11.9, 12.6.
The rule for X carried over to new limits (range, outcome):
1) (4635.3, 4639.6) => 12.3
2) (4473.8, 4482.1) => 12.5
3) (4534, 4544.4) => 12.2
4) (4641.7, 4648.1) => 13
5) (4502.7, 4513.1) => 13.7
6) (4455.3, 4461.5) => 11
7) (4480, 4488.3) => 12.9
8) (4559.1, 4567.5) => 12.9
